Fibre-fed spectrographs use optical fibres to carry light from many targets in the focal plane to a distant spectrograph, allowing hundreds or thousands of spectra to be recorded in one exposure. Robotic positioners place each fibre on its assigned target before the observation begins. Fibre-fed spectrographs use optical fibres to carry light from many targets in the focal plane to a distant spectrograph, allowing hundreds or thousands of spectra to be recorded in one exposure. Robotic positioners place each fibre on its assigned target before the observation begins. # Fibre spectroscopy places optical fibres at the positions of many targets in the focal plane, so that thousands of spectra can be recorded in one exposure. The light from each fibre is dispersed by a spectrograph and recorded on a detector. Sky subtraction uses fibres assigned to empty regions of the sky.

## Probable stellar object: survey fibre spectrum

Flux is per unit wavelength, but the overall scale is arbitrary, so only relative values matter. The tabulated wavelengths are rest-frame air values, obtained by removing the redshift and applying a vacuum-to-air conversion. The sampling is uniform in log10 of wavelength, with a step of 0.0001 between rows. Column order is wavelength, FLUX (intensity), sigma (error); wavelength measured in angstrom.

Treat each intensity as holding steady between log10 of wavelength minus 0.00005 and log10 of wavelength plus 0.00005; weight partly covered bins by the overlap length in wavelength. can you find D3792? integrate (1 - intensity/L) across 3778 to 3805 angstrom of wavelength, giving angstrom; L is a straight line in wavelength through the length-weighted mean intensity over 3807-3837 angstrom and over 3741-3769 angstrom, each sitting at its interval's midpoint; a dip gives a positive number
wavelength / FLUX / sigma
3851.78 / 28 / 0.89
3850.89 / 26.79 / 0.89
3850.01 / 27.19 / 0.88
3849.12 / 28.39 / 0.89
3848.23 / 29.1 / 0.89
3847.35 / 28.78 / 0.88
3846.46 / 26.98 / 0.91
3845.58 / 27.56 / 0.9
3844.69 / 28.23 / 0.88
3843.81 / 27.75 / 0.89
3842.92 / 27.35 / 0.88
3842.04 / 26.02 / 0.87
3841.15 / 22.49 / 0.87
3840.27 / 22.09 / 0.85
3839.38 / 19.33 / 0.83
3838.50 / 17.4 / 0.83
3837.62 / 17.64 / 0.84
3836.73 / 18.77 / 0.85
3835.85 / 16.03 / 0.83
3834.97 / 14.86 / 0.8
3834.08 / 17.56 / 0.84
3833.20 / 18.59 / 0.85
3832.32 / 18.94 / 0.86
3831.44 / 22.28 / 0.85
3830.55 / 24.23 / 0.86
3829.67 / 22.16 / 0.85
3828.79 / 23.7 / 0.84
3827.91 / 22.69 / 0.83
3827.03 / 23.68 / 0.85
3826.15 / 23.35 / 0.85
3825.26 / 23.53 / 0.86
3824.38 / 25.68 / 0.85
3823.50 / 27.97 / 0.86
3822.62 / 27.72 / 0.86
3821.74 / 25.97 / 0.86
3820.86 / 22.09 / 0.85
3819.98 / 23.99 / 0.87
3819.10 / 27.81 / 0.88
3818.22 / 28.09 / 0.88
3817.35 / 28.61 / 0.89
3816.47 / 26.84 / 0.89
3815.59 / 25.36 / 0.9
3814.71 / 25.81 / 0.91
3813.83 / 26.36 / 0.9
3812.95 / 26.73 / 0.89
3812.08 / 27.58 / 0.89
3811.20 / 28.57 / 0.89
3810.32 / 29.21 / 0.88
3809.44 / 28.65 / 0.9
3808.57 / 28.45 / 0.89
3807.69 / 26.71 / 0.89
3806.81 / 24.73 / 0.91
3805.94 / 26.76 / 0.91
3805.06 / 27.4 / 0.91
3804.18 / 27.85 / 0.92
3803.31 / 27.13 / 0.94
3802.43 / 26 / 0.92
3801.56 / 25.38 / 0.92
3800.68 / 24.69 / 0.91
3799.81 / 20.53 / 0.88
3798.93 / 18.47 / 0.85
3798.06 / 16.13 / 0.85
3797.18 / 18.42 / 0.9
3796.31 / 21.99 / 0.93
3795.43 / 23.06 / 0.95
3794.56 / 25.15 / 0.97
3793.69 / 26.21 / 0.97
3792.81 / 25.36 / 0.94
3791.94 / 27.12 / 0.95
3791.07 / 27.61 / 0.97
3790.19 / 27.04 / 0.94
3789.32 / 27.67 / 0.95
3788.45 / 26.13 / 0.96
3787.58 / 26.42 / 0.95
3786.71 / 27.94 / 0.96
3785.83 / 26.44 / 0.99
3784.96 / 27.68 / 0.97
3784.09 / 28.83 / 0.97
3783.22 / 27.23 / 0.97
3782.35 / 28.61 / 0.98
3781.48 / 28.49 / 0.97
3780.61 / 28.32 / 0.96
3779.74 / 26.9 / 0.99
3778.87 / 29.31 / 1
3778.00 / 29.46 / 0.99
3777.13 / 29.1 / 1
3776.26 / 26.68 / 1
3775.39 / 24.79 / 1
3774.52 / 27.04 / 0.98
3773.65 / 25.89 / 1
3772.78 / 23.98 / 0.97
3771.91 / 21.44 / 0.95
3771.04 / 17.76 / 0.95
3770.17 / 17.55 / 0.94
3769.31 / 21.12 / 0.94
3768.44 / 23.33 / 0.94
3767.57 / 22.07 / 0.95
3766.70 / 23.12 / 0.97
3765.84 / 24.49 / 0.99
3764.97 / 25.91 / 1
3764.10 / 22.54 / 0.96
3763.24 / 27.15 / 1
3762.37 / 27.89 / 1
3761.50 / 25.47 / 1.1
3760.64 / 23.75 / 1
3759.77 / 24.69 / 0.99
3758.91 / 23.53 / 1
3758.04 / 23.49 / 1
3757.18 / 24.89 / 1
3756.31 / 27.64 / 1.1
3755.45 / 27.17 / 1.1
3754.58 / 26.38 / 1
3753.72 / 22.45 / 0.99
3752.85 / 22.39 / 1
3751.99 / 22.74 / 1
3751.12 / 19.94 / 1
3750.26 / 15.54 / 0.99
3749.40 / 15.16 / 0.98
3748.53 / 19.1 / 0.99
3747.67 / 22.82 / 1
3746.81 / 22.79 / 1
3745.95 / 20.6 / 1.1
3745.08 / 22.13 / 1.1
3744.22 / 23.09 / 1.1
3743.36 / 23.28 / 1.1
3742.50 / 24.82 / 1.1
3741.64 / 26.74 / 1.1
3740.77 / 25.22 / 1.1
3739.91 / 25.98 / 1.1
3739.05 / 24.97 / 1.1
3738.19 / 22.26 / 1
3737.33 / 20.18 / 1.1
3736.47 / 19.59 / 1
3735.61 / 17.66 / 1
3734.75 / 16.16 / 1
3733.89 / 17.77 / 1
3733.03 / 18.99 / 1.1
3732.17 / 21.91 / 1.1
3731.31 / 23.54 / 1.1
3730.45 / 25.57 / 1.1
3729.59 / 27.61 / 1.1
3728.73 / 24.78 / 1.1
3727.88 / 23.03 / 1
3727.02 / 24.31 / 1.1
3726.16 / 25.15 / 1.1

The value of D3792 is -2.0 angstrom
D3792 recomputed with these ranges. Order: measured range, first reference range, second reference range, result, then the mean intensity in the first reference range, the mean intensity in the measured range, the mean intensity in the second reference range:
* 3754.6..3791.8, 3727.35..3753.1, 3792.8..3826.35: -3.3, 21.9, 25.7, 25.4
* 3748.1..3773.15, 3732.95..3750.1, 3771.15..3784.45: 1.4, 21.4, 22.8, 26.8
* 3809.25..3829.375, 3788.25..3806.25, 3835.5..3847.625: -1.8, 24.5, 26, 23.3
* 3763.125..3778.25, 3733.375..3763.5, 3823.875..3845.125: -1.0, 22.7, 23.9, 21.9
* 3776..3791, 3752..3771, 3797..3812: -2.0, 24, 27.8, 25.2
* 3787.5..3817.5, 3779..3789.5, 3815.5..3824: 1.6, 27.6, 25.6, 26.5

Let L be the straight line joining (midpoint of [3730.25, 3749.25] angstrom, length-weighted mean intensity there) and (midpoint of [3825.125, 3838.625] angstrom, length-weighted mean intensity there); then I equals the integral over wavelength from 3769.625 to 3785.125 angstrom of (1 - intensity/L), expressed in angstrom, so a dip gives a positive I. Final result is -3.5 angstrom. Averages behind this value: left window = 21.9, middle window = 26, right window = 20.3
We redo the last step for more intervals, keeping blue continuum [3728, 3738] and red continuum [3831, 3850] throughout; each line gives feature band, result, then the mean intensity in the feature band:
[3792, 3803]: -0.3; 22.8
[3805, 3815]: -2.2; 27.3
